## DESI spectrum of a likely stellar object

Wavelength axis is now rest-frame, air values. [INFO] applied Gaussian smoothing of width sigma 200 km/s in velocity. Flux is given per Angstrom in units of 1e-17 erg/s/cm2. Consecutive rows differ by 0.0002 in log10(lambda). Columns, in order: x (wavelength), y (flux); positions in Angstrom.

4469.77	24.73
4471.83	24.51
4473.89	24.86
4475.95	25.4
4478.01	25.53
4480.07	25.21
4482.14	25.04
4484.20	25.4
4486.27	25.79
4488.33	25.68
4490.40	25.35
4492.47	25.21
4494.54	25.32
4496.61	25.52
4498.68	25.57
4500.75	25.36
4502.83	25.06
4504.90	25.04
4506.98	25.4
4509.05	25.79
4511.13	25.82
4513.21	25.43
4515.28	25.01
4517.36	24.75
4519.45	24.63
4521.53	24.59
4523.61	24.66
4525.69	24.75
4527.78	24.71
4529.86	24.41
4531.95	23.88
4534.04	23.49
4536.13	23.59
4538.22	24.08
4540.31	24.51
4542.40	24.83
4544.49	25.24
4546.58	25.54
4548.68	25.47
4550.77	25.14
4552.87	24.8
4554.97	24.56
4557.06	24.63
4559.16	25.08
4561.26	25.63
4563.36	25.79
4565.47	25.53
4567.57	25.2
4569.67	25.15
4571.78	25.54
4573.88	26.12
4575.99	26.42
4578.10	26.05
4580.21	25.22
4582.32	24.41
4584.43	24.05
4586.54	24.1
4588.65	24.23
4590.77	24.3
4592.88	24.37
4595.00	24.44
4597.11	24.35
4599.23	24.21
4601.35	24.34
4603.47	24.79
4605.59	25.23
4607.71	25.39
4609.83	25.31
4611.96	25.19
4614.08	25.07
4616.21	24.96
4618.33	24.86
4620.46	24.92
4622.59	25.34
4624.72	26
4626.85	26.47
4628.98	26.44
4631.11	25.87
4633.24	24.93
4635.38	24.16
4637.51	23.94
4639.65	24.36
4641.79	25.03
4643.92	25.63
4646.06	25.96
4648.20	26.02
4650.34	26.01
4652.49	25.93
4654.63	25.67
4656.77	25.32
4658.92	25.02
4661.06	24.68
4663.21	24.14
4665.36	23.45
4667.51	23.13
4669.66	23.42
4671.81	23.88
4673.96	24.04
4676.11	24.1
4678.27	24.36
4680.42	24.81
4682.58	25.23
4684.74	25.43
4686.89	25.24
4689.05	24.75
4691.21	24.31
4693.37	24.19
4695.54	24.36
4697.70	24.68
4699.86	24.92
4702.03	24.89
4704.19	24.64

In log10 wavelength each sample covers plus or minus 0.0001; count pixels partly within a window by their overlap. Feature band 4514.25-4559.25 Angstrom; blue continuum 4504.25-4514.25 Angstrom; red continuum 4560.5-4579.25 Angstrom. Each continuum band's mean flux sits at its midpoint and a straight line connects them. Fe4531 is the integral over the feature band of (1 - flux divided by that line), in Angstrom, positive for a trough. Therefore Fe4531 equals 1.69 Angstrom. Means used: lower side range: 25.5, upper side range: 25.7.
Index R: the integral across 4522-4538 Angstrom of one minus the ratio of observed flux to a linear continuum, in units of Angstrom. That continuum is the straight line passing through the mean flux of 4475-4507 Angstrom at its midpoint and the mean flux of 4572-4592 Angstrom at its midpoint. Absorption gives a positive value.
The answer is 0.6 Angstrom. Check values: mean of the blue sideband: 25.4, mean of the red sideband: 25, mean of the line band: 24.2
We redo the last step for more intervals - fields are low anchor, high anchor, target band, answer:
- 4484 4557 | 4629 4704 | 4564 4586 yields -0.4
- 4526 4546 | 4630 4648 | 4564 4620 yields -0.5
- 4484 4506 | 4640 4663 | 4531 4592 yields 1.2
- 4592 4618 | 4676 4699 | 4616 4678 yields -0.5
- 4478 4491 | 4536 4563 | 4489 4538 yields 0.6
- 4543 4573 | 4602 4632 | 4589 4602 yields 0.5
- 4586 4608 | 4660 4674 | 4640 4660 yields -1.3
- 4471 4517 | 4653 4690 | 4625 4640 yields -0.3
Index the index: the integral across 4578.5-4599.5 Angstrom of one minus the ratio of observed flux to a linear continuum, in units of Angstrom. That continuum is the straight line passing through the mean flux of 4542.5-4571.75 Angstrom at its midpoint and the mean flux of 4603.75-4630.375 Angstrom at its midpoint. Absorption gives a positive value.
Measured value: 0.7 Angstrom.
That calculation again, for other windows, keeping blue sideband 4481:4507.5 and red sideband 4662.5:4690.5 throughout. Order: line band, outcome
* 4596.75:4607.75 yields 0.0 Angstrom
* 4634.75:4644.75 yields 0.0 Angstrom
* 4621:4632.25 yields -0.6 Angstrom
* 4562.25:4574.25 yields -0.3 Angstrom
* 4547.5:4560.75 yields 0.0 Angstrom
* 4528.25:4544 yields 0.6 Angstrom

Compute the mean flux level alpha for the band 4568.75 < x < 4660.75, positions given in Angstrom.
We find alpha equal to 25.1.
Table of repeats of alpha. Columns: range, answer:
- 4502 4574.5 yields 25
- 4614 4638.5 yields 25.3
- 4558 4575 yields 25.5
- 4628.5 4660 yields 25.3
